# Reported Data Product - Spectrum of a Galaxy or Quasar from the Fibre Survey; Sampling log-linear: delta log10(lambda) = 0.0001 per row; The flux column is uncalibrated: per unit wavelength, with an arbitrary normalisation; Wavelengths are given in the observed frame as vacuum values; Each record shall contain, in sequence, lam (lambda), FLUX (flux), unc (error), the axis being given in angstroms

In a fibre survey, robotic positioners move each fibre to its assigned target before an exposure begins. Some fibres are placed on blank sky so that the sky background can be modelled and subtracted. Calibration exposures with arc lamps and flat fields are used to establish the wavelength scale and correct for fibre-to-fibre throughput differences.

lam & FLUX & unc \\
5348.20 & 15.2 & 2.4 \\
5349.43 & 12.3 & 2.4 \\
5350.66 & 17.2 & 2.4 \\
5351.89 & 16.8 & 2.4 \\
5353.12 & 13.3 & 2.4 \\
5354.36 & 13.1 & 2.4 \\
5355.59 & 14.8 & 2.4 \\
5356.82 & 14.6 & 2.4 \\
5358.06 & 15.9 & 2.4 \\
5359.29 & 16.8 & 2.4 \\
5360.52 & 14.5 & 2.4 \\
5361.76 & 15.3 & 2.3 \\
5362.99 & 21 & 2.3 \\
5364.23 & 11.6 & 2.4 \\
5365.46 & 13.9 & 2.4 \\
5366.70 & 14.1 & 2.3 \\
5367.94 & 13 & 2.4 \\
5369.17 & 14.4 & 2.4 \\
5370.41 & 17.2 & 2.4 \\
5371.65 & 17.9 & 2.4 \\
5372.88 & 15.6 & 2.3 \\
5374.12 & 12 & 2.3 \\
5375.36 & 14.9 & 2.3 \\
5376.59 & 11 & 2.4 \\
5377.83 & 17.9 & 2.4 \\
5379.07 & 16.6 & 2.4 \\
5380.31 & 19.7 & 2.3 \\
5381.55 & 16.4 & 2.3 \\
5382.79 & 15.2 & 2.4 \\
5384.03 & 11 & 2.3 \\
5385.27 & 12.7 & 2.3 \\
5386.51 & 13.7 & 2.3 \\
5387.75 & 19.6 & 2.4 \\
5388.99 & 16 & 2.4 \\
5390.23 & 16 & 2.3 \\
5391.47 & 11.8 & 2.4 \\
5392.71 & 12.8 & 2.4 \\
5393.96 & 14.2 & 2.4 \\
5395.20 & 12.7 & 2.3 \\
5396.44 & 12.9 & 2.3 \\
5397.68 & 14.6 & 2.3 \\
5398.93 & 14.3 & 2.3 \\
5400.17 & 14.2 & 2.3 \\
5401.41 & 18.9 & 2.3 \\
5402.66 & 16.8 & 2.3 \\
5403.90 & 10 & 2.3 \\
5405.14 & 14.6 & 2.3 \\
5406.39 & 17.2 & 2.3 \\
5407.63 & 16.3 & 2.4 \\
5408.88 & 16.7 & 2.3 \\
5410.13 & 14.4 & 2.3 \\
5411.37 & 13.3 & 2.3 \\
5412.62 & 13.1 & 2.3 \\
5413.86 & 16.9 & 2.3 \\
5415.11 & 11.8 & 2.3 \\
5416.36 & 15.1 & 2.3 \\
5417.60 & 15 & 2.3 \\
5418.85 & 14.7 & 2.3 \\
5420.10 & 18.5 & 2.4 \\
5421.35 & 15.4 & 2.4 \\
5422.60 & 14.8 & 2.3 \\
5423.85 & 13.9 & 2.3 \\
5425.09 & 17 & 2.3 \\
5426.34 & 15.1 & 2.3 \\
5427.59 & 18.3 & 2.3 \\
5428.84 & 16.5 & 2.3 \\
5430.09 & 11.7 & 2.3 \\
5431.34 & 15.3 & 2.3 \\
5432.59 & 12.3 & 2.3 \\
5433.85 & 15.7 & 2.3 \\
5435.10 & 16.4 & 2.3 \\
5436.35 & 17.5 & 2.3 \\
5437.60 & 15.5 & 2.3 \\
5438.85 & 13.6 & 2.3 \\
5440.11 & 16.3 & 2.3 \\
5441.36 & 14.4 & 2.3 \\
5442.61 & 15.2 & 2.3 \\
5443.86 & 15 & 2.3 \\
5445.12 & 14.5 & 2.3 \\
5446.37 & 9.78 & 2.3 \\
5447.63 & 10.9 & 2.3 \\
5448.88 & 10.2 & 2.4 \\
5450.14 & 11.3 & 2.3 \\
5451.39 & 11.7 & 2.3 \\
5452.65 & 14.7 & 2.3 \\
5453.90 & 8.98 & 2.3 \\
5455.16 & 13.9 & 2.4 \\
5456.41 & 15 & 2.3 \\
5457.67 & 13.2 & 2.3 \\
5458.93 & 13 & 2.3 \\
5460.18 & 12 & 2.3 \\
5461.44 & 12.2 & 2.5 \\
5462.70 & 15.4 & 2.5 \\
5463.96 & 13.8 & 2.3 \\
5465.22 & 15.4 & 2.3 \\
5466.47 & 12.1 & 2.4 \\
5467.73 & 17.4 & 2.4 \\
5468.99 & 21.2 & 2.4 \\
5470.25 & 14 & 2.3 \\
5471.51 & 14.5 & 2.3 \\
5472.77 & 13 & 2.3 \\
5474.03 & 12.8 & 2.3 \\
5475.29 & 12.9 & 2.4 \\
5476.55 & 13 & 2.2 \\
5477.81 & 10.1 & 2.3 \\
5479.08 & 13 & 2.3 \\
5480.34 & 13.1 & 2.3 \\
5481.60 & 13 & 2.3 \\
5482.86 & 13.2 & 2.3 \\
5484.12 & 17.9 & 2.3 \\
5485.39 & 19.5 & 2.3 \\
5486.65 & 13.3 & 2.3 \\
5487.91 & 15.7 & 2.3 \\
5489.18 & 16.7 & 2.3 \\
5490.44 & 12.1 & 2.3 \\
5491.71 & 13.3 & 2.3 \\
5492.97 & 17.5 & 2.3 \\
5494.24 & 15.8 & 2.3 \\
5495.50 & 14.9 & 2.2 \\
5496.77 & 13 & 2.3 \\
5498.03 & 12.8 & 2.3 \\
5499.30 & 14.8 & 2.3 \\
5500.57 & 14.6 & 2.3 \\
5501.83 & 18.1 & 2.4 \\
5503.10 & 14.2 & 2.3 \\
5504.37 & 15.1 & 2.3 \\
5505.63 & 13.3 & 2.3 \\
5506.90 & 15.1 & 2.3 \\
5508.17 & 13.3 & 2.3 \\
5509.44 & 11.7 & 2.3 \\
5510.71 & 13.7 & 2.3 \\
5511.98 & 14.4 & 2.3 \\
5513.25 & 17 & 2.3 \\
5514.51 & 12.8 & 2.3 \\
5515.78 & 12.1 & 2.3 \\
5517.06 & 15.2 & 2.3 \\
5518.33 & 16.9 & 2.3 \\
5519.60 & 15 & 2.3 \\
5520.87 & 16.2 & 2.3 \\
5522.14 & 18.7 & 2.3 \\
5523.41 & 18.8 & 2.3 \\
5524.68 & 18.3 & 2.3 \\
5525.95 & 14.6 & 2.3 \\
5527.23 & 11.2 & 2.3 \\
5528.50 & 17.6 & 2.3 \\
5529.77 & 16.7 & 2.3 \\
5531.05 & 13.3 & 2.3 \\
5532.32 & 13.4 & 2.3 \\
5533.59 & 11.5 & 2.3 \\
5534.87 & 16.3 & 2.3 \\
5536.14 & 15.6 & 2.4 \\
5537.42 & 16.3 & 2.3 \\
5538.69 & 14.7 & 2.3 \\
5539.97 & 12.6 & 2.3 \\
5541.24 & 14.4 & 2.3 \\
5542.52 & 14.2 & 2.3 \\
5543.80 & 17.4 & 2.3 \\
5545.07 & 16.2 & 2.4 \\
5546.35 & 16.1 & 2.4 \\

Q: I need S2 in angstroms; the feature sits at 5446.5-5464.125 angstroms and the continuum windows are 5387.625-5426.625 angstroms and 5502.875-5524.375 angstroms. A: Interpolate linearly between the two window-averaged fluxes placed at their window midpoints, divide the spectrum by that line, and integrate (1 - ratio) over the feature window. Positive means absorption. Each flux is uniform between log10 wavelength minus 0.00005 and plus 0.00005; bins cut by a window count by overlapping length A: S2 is 2.9 angstroms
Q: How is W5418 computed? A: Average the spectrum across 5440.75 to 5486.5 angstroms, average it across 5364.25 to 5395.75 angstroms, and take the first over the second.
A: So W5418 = 0.92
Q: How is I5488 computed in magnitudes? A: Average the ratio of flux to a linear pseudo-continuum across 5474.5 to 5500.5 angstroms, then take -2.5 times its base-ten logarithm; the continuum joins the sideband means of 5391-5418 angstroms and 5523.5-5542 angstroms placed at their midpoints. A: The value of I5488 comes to 0.03 mag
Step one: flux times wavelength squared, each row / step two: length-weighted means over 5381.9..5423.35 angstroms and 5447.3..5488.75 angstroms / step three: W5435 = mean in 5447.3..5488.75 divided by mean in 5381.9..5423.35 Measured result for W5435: 0.96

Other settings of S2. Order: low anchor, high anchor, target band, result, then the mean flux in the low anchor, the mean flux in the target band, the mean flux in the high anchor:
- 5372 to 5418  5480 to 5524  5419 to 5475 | 2.1 angstroms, 14.8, 14.3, 14.9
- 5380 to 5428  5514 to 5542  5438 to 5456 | 2.5 angstroms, 15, 12.9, 15.1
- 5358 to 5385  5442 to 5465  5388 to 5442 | -4.0 angstroms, 15.2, 15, 12.9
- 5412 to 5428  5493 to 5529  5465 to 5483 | 1.5 angstroms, 15.3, 13.9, 15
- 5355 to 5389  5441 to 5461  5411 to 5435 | -2.5 angstroms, 15.2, 15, 12.7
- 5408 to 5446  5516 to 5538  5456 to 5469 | 0.8 angstroms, 15.1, 14.3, 15.5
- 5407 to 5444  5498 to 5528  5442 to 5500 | 4.7 angstroms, 15.2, 13.8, 15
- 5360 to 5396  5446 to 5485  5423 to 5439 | -1.6 angstroms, 14.9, 15.3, 13.4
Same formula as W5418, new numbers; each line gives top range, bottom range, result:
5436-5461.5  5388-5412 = 0.90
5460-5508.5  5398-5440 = 0.95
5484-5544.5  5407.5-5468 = 1.05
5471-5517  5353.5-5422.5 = 0.95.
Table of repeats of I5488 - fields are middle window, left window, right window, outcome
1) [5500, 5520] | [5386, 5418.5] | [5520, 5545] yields 0.054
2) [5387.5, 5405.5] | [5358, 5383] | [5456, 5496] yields 0.049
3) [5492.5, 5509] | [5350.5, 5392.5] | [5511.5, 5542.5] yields 0.028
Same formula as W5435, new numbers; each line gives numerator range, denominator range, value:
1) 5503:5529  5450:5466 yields 1.16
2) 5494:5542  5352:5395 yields 1.05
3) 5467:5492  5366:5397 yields 1.02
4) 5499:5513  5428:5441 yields 0.98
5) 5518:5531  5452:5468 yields 1.23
